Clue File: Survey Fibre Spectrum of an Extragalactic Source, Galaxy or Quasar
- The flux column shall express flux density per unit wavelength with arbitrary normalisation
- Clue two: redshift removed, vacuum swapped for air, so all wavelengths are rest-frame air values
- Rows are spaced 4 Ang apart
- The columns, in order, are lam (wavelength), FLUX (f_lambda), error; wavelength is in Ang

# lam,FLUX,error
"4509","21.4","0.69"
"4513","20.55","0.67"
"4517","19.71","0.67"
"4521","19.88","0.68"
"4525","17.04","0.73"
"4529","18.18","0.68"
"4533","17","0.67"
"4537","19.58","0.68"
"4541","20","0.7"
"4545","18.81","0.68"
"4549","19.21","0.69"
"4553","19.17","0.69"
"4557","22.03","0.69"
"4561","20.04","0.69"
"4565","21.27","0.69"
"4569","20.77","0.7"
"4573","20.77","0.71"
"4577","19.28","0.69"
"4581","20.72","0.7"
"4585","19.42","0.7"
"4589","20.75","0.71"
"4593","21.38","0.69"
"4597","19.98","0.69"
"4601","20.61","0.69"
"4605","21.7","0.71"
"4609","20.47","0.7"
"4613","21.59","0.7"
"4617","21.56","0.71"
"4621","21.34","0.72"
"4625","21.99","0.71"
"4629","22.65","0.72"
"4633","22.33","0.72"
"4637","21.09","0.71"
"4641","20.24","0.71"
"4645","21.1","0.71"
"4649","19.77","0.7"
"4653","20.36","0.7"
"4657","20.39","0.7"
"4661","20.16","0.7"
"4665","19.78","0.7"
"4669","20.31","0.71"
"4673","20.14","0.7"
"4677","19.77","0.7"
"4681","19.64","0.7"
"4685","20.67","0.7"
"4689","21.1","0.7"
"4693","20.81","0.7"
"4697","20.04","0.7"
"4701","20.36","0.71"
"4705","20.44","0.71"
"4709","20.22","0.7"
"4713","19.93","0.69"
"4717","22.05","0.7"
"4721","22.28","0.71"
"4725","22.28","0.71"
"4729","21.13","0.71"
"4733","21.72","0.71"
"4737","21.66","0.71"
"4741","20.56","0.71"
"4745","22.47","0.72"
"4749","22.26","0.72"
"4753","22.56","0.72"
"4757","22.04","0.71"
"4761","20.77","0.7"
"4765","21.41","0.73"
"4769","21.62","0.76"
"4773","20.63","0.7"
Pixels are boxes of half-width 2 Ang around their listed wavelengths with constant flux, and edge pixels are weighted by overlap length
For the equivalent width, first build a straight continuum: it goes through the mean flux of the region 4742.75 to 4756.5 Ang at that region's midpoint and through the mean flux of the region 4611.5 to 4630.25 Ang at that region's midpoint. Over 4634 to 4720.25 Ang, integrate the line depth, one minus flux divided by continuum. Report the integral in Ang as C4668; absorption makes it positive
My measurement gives 6.2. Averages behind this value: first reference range 21.8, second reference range 22.4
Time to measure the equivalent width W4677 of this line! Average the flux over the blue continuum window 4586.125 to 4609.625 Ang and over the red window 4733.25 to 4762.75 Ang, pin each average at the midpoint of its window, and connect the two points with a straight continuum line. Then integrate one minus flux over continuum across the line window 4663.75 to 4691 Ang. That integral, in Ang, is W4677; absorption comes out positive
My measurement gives 1.4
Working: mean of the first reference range 20.8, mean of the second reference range 21.8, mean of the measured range 20.2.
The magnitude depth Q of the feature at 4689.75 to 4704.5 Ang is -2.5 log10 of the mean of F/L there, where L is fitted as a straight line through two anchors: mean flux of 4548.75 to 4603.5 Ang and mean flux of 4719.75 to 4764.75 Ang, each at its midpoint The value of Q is 0.05 mag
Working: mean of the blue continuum 20.4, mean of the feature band 20.5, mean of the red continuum 21.8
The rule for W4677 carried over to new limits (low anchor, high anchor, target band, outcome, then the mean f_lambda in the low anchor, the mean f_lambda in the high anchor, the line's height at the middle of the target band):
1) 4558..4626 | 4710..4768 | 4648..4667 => 1.0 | 20.8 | 21.6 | 21.2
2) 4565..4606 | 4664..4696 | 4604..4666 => -1.9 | 20.5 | 20.3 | 20.4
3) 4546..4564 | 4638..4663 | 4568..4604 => -0.4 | 20.1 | 20.4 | 20.2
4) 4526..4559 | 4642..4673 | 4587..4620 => -2.1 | 19.2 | 20.3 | 19.8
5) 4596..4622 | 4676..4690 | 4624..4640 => -0.8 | 21.1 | 20.3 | 20.8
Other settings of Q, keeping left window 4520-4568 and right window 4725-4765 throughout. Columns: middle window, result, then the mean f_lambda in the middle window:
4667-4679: 0.04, 20.1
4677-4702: 0.04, 20.4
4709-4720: 0.02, 21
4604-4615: -0.06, 21.2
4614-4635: -0.08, 22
